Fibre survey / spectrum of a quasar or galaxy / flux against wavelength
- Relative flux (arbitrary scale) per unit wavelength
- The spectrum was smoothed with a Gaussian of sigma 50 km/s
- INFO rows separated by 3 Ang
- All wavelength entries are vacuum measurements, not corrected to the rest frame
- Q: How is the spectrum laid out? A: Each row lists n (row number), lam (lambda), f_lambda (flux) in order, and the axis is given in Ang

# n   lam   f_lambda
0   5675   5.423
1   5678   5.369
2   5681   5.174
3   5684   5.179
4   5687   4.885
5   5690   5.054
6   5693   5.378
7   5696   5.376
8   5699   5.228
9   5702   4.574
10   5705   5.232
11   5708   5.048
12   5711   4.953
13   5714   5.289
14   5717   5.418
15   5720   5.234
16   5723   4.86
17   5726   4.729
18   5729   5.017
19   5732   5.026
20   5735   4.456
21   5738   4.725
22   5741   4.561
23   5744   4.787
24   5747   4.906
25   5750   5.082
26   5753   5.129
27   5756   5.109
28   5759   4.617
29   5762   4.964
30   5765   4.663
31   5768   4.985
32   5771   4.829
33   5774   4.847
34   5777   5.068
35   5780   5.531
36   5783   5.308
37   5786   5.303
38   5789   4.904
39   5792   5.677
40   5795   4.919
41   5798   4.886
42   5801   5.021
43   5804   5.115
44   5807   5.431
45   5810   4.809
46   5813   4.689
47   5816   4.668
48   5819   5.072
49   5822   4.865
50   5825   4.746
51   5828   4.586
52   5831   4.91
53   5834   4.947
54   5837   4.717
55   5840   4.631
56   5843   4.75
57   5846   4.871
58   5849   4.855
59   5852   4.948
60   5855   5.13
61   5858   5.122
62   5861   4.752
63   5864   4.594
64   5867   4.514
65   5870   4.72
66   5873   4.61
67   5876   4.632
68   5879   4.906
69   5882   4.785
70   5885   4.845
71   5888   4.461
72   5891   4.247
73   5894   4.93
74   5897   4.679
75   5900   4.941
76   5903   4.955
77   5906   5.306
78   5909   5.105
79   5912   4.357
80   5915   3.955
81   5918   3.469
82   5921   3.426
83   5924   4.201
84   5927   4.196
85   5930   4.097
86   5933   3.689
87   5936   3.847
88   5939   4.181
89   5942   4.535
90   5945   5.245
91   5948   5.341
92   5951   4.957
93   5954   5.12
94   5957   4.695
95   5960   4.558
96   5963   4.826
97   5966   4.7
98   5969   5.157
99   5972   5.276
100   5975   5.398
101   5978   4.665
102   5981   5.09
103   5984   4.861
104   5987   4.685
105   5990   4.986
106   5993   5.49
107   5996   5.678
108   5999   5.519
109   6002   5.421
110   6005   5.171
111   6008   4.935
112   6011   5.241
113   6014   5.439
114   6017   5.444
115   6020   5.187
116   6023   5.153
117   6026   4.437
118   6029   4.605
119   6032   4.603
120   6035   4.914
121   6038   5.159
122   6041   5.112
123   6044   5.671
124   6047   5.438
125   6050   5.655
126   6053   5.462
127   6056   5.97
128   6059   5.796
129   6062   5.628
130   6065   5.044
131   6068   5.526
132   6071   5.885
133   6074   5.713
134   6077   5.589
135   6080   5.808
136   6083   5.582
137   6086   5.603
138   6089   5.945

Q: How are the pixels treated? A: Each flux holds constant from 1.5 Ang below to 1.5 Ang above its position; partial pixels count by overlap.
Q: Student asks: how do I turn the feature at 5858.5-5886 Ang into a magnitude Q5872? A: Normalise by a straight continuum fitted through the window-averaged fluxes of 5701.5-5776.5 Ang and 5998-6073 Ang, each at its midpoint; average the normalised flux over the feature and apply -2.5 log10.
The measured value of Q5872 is 0.08 mag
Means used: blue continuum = 4.93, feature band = 4.72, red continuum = 5.3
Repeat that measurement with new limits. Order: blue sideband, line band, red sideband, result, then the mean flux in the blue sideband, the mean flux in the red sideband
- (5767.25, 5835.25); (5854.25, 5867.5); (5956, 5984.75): 0.033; 5.01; 4.93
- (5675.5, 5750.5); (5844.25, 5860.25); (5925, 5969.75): -0.045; 5.03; 4.6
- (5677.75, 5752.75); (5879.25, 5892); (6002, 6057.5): 0.109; 5.02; 5.21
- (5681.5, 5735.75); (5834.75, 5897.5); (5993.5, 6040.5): 0.077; 5.06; 5.13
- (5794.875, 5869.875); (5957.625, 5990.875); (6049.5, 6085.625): 0.086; 4.86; 5.64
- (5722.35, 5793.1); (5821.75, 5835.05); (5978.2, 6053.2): 0.047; 4.96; 5.16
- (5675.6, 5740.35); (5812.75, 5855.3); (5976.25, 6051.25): 0.059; 5.06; 5.14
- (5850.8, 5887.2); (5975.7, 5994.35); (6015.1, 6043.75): -0.009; 4.79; 4.99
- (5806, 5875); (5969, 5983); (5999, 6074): 0.010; 4.82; 5.3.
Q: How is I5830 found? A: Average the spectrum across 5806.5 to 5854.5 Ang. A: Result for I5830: 4.84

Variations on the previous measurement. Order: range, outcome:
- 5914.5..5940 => 3.89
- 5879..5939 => 4.4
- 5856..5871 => 4.75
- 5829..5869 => 4.82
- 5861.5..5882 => 4.68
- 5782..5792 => 5.24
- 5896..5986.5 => 4.63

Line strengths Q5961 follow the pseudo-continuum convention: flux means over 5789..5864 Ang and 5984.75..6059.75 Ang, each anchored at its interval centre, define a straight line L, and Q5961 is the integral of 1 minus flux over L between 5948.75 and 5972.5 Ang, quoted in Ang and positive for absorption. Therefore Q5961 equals 1.0 Ang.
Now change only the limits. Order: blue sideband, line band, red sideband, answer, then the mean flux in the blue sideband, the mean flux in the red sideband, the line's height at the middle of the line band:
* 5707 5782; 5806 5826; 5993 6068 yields 0.6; 4.96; 5.29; 5.04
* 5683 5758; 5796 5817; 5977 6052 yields 0.4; 5.01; 5.15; 5.05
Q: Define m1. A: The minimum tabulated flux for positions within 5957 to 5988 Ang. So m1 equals 4.558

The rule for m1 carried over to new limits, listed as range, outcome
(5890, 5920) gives 3.469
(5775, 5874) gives 4.514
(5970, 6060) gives 4.437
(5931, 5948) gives 3.689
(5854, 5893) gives 4.247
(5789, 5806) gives 4.886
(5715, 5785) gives 4.456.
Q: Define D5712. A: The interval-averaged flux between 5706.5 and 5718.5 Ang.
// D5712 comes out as 5.18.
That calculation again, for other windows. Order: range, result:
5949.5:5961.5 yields 4.83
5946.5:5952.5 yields 5.15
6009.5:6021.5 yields 5.33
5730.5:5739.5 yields 4.74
